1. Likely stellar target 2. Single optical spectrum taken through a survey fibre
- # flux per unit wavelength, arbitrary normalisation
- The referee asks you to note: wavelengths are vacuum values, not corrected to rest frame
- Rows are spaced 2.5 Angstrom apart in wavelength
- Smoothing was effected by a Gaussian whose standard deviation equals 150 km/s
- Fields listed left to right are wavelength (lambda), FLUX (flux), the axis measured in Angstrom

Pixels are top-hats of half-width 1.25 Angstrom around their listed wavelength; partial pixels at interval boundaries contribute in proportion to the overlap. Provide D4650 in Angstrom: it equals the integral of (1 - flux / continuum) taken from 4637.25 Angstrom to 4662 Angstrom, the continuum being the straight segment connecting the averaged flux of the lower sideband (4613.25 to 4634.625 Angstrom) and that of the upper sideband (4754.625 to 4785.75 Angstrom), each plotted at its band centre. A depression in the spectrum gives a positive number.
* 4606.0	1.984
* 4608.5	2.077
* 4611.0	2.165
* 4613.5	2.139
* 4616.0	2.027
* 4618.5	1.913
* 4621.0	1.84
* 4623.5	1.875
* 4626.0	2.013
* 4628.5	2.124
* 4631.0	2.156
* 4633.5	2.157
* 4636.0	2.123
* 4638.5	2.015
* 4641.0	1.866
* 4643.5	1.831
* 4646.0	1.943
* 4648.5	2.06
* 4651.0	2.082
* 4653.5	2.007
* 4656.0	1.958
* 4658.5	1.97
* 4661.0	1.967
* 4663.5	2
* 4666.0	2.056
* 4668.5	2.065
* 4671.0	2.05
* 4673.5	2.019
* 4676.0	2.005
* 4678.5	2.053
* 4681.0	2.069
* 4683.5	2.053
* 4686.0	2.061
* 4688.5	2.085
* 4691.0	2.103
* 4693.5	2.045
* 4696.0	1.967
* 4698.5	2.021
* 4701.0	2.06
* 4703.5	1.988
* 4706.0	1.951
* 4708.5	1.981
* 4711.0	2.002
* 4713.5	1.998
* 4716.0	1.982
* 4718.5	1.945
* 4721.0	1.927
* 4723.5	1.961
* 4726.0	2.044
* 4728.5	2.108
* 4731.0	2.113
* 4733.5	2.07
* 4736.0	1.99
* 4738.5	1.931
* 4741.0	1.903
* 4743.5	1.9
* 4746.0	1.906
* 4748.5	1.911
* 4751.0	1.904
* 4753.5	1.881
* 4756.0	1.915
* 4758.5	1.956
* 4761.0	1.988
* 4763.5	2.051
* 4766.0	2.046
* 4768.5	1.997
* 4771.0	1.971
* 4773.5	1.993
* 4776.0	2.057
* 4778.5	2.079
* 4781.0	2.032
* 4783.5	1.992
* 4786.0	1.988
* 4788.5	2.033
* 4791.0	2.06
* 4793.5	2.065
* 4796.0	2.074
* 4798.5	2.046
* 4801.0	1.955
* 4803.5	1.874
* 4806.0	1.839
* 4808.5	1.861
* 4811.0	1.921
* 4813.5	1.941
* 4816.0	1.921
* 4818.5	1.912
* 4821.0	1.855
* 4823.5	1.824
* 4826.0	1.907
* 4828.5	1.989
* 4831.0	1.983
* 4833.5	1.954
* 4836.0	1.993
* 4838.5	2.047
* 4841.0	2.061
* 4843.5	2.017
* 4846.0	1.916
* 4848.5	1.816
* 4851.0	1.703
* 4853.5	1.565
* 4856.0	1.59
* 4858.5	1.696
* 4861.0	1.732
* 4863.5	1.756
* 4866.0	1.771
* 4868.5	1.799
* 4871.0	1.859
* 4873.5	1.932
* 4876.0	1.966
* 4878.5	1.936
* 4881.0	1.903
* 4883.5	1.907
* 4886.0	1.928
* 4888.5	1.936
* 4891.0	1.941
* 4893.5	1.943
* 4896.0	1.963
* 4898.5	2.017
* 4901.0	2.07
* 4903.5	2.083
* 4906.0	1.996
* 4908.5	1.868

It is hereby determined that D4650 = 0.59 Angstrom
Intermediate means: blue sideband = 2.02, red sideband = 2.01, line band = 1.97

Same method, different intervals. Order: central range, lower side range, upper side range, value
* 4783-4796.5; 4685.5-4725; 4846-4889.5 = -0.9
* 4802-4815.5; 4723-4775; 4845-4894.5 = 0.1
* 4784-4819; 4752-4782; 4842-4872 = -1.0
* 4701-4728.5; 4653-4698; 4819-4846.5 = 0.3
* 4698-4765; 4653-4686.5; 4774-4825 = 0.6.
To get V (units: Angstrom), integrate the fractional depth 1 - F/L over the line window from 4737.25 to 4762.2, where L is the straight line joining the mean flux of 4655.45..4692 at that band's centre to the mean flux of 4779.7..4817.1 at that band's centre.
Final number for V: 0.98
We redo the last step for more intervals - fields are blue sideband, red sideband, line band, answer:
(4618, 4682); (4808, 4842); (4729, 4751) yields 0.08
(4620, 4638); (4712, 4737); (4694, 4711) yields 0.19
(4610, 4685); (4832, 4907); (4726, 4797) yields -1.56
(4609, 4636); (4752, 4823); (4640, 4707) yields 0.33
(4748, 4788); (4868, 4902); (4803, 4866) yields 3.04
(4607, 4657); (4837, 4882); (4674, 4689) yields -0.54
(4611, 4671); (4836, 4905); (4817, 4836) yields -0.13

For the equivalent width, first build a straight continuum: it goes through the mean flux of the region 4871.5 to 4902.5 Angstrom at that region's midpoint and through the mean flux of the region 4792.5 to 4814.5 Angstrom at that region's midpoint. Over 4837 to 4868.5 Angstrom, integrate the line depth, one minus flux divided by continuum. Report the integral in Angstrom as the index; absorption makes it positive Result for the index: 2.3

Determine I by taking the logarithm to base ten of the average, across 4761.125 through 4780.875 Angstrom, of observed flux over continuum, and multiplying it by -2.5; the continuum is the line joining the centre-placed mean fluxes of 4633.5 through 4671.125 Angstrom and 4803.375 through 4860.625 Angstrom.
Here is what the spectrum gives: -0.06 mag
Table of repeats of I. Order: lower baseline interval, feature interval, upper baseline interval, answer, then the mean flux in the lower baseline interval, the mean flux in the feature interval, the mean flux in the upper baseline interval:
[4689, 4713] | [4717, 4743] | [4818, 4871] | -0.01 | 2.01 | 2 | 1.85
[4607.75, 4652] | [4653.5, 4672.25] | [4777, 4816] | 0.00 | 2.02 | 2.01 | 1.98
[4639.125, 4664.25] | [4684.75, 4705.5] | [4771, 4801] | -0.03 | 1.97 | 2.04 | 2.03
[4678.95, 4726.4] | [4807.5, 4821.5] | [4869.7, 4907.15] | 0.04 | 2.01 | 1.91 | 1.96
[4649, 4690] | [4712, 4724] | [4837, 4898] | 0.02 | 2.03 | 1.96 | 1.86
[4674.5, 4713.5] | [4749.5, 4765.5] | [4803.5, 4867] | 0.00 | 2.03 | 1.95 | 1.86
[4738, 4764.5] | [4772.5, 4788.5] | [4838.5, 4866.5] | -0.07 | 1.93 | 2.02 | 1.8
